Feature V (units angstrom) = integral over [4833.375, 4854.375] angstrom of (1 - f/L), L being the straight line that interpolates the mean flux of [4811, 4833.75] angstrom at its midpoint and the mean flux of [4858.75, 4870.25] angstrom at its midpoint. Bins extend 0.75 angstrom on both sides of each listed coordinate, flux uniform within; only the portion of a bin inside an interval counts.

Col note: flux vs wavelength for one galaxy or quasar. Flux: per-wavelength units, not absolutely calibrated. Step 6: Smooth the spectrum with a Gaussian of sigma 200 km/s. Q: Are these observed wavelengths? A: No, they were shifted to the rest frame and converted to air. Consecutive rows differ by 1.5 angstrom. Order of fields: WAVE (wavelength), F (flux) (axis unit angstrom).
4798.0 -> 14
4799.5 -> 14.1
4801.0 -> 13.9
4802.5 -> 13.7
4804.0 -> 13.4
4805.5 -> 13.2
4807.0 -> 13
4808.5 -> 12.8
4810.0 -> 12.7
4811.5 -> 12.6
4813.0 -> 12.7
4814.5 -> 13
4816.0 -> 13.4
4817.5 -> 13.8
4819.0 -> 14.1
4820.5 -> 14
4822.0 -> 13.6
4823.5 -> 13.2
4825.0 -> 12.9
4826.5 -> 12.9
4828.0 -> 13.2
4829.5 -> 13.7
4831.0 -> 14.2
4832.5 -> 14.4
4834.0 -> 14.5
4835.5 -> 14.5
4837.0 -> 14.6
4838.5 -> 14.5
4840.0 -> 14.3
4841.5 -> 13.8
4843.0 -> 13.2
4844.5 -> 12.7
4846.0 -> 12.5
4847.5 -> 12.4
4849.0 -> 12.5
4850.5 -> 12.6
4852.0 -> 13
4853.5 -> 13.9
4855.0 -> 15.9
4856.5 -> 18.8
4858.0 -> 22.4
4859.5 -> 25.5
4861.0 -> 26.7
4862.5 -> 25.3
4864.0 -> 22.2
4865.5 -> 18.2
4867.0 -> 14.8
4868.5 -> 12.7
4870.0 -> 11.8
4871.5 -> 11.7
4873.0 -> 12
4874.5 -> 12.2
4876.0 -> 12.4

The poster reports 4.0 angstrom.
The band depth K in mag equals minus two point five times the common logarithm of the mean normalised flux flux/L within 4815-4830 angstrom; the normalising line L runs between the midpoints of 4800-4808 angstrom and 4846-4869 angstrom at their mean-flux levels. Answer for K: 0.109 mag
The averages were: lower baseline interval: 13.4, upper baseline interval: 17.7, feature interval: 13.5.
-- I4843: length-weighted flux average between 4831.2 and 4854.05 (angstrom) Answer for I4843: 13.6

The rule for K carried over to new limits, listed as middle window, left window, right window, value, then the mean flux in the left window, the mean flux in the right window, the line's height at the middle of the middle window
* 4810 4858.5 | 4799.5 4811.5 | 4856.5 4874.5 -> 0.12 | 13.3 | 18.2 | 15.6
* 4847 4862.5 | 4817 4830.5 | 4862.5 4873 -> -0.18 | 13.5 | 15.7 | 15.1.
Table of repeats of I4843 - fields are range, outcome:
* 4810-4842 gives 13.7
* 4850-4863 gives 19.4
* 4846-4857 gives 13.9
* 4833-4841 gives 14.5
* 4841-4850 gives 12.8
